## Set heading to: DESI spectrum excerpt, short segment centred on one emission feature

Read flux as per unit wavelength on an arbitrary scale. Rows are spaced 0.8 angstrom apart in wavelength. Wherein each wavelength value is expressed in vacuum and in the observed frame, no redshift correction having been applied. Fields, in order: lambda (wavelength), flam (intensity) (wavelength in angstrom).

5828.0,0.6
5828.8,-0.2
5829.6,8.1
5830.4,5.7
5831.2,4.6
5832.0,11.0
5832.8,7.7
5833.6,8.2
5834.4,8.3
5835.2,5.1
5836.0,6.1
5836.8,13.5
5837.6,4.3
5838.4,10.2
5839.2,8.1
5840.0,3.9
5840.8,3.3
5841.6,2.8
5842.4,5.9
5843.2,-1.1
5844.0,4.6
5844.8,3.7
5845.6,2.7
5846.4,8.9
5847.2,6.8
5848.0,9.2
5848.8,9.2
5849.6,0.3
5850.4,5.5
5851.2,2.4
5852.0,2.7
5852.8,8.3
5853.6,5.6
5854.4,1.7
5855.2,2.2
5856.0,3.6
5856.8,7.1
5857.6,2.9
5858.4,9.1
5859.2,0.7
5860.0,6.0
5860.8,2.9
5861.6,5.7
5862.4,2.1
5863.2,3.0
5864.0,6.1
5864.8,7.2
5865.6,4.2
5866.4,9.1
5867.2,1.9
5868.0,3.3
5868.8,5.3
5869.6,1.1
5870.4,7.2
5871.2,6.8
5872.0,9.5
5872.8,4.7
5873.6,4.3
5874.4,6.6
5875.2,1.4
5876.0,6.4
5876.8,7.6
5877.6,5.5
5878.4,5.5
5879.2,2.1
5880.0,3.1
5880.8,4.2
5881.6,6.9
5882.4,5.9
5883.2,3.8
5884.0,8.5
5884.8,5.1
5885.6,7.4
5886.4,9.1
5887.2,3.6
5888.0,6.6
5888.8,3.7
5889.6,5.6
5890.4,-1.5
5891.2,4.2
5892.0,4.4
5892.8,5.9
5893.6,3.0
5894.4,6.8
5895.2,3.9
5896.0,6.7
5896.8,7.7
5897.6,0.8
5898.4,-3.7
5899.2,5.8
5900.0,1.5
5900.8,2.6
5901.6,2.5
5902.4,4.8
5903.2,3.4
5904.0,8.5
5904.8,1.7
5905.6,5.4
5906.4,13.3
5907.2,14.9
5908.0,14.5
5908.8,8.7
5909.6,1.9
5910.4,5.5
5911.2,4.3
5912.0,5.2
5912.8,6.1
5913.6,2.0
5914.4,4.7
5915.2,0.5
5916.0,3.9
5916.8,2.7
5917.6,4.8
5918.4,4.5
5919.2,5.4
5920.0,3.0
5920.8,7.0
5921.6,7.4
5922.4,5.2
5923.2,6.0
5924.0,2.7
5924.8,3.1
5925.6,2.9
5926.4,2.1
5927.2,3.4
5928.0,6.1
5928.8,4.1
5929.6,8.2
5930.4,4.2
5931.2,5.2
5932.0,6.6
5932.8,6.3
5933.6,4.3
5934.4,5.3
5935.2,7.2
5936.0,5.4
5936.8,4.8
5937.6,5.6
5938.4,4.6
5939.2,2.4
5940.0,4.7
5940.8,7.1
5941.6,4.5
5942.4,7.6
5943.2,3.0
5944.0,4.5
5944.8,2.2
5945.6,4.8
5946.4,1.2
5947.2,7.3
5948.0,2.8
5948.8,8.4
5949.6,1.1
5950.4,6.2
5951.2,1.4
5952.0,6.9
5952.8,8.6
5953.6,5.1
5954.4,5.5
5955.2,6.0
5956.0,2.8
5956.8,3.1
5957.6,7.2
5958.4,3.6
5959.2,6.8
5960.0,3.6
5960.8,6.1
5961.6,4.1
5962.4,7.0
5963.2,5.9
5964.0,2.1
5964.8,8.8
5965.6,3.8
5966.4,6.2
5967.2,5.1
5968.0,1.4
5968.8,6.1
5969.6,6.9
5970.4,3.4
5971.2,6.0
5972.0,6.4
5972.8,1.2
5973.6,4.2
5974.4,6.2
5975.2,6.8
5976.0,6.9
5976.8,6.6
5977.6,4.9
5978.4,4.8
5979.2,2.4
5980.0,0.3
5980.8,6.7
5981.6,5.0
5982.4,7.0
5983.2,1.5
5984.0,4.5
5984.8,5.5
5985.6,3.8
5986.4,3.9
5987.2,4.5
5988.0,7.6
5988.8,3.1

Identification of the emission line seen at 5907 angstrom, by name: H-beta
